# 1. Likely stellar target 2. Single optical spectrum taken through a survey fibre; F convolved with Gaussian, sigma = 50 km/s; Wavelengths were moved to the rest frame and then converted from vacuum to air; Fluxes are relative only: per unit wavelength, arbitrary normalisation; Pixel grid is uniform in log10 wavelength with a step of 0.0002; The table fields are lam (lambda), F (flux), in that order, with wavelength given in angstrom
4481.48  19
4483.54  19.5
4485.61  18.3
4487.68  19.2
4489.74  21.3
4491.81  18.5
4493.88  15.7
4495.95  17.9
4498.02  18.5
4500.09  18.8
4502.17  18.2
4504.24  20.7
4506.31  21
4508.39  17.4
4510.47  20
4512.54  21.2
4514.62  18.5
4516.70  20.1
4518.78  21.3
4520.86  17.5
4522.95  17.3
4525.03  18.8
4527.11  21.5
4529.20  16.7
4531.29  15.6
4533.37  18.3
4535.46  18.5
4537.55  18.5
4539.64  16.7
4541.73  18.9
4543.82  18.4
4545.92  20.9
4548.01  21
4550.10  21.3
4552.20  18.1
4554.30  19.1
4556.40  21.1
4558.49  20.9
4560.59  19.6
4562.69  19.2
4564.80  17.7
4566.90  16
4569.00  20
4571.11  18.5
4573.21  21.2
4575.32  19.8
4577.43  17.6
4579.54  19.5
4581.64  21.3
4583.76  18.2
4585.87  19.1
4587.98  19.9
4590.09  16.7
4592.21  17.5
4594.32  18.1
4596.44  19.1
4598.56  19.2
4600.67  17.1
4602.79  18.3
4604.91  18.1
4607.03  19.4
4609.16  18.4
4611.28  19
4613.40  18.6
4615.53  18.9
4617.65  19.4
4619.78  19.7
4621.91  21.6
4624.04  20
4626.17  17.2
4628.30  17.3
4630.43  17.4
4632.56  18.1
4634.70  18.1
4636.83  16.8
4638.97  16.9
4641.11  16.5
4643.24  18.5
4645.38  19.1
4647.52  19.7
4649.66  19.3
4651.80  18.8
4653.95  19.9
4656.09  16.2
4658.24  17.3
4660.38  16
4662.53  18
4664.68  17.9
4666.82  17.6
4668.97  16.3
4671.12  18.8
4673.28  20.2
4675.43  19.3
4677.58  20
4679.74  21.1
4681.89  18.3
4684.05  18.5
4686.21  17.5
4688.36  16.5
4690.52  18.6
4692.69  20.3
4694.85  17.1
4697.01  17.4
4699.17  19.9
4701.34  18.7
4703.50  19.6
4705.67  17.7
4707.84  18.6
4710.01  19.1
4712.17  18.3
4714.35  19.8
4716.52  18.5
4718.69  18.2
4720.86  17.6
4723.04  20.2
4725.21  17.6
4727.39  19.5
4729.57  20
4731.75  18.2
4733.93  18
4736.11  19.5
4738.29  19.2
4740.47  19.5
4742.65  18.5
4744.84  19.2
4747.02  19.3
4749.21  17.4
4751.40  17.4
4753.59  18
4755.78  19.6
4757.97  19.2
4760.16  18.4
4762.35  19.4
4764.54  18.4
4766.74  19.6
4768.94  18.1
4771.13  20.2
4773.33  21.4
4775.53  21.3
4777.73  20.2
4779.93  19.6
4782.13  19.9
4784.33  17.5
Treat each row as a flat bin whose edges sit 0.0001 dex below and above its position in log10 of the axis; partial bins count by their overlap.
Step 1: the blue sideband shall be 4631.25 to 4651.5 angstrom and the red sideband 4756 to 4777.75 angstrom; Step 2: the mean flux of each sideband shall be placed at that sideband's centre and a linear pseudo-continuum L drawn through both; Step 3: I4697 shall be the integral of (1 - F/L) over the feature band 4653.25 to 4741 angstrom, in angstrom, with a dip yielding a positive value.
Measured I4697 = 1.1 angstrom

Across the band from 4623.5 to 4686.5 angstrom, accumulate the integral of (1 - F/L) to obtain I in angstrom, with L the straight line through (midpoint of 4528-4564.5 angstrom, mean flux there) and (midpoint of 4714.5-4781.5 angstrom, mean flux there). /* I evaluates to 2.7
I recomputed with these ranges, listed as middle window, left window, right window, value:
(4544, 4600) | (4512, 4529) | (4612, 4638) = -0.8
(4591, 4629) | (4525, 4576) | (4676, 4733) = 0.4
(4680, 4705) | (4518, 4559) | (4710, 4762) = 0.4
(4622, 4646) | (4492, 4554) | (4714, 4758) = 1.1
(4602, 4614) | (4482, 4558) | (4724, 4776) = 0.2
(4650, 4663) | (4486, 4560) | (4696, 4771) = 0.8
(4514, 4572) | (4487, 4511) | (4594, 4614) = -0.5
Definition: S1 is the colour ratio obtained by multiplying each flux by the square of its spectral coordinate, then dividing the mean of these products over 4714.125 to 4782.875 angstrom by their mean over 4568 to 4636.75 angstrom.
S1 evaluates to 1.08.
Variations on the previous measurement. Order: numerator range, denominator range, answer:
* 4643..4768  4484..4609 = 1.05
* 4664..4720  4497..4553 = 1.05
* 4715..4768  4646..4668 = 1.08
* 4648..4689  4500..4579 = 1.01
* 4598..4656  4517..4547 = 1.04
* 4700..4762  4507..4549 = 1.09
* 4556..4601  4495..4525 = 1.02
